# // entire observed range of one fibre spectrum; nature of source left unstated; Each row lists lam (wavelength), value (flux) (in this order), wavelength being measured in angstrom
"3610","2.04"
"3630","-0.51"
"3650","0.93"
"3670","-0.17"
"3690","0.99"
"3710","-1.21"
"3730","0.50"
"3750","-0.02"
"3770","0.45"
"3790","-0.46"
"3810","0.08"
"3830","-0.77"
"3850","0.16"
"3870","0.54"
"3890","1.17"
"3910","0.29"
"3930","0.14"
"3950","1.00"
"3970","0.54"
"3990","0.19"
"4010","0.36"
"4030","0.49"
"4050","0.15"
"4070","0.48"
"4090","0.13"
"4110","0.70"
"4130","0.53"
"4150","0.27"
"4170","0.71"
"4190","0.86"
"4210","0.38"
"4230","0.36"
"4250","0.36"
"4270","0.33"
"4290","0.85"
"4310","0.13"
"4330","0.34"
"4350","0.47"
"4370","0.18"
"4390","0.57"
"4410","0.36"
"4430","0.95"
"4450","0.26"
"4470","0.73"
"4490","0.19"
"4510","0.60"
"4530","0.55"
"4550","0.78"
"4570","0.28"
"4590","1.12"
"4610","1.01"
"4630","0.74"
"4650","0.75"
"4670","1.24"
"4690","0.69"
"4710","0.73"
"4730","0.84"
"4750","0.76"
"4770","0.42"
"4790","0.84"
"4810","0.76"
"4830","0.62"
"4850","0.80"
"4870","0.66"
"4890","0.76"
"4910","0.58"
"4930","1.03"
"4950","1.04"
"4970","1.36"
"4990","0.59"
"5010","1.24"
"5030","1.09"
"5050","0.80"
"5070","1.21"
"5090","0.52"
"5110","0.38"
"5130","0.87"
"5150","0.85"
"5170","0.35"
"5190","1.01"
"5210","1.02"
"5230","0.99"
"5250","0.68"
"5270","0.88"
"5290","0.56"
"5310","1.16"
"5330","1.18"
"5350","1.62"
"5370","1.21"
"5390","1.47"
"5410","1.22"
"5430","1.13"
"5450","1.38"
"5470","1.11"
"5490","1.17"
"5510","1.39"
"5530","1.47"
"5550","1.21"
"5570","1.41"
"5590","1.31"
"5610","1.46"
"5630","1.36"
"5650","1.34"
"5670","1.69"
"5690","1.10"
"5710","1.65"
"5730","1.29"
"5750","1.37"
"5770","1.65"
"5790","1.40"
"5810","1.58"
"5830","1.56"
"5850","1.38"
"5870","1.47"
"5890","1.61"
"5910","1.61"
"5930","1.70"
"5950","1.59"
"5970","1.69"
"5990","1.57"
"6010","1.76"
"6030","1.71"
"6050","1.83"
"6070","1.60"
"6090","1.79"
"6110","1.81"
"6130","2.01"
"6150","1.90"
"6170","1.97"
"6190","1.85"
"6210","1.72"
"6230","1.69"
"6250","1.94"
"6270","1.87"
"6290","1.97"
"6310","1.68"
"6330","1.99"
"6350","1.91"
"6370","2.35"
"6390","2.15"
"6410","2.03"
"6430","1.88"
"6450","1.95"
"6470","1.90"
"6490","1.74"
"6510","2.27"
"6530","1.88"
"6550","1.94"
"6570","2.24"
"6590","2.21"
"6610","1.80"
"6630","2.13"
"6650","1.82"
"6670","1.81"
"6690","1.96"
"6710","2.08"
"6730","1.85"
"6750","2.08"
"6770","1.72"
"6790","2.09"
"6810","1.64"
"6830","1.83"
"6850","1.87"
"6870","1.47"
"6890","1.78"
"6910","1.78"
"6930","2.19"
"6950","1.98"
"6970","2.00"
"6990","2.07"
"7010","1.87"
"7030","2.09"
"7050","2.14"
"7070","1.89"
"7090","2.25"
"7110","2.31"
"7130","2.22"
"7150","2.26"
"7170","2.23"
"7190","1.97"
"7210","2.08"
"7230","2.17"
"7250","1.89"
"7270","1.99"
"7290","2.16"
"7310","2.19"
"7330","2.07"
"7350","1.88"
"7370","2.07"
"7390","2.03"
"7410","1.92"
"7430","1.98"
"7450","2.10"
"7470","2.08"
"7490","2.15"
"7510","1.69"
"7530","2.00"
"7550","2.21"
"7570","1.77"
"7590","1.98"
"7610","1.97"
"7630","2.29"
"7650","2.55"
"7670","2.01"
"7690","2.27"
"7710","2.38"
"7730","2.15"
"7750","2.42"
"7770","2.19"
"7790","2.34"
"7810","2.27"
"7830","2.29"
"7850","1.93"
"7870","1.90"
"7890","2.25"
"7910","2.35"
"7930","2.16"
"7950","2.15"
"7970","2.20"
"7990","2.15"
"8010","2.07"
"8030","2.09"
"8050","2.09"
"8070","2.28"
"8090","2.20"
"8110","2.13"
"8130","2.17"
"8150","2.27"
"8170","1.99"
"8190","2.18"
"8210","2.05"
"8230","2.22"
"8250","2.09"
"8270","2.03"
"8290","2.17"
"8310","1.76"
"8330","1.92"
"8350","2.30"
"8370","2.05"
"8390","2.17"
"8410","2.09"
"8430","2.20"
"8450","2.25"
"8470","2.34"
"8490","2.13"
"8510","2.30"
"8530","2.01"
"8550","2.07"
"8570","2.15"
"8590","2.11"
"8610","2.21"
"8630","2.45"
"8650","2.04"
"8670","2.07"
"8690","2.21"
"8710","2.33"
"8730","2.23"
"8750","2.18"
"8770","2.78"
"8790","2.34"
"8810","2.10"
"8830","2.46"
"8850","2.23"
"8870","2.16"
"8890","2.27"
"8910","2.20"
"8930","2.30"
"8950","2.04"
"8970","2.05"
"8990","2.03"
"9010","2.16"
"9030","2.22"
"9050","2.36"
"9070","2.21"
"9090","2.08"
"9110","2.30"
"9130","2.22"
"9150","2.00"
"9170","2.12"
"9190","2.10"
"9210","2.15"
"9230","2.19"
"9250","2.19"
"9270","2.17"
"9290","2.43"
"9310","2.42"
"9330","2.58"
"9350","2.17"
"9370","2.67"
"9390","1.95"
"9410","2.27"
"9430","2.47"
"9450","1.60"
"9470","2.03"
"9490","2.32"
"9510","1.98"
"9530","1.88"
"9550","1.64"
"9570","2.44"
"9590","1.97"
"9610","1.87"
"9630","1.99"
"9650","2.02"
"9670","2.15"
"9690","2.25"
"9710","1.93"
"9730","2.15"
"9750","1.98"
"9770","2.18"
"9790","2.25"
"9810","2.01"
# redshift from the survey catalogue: 0.33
